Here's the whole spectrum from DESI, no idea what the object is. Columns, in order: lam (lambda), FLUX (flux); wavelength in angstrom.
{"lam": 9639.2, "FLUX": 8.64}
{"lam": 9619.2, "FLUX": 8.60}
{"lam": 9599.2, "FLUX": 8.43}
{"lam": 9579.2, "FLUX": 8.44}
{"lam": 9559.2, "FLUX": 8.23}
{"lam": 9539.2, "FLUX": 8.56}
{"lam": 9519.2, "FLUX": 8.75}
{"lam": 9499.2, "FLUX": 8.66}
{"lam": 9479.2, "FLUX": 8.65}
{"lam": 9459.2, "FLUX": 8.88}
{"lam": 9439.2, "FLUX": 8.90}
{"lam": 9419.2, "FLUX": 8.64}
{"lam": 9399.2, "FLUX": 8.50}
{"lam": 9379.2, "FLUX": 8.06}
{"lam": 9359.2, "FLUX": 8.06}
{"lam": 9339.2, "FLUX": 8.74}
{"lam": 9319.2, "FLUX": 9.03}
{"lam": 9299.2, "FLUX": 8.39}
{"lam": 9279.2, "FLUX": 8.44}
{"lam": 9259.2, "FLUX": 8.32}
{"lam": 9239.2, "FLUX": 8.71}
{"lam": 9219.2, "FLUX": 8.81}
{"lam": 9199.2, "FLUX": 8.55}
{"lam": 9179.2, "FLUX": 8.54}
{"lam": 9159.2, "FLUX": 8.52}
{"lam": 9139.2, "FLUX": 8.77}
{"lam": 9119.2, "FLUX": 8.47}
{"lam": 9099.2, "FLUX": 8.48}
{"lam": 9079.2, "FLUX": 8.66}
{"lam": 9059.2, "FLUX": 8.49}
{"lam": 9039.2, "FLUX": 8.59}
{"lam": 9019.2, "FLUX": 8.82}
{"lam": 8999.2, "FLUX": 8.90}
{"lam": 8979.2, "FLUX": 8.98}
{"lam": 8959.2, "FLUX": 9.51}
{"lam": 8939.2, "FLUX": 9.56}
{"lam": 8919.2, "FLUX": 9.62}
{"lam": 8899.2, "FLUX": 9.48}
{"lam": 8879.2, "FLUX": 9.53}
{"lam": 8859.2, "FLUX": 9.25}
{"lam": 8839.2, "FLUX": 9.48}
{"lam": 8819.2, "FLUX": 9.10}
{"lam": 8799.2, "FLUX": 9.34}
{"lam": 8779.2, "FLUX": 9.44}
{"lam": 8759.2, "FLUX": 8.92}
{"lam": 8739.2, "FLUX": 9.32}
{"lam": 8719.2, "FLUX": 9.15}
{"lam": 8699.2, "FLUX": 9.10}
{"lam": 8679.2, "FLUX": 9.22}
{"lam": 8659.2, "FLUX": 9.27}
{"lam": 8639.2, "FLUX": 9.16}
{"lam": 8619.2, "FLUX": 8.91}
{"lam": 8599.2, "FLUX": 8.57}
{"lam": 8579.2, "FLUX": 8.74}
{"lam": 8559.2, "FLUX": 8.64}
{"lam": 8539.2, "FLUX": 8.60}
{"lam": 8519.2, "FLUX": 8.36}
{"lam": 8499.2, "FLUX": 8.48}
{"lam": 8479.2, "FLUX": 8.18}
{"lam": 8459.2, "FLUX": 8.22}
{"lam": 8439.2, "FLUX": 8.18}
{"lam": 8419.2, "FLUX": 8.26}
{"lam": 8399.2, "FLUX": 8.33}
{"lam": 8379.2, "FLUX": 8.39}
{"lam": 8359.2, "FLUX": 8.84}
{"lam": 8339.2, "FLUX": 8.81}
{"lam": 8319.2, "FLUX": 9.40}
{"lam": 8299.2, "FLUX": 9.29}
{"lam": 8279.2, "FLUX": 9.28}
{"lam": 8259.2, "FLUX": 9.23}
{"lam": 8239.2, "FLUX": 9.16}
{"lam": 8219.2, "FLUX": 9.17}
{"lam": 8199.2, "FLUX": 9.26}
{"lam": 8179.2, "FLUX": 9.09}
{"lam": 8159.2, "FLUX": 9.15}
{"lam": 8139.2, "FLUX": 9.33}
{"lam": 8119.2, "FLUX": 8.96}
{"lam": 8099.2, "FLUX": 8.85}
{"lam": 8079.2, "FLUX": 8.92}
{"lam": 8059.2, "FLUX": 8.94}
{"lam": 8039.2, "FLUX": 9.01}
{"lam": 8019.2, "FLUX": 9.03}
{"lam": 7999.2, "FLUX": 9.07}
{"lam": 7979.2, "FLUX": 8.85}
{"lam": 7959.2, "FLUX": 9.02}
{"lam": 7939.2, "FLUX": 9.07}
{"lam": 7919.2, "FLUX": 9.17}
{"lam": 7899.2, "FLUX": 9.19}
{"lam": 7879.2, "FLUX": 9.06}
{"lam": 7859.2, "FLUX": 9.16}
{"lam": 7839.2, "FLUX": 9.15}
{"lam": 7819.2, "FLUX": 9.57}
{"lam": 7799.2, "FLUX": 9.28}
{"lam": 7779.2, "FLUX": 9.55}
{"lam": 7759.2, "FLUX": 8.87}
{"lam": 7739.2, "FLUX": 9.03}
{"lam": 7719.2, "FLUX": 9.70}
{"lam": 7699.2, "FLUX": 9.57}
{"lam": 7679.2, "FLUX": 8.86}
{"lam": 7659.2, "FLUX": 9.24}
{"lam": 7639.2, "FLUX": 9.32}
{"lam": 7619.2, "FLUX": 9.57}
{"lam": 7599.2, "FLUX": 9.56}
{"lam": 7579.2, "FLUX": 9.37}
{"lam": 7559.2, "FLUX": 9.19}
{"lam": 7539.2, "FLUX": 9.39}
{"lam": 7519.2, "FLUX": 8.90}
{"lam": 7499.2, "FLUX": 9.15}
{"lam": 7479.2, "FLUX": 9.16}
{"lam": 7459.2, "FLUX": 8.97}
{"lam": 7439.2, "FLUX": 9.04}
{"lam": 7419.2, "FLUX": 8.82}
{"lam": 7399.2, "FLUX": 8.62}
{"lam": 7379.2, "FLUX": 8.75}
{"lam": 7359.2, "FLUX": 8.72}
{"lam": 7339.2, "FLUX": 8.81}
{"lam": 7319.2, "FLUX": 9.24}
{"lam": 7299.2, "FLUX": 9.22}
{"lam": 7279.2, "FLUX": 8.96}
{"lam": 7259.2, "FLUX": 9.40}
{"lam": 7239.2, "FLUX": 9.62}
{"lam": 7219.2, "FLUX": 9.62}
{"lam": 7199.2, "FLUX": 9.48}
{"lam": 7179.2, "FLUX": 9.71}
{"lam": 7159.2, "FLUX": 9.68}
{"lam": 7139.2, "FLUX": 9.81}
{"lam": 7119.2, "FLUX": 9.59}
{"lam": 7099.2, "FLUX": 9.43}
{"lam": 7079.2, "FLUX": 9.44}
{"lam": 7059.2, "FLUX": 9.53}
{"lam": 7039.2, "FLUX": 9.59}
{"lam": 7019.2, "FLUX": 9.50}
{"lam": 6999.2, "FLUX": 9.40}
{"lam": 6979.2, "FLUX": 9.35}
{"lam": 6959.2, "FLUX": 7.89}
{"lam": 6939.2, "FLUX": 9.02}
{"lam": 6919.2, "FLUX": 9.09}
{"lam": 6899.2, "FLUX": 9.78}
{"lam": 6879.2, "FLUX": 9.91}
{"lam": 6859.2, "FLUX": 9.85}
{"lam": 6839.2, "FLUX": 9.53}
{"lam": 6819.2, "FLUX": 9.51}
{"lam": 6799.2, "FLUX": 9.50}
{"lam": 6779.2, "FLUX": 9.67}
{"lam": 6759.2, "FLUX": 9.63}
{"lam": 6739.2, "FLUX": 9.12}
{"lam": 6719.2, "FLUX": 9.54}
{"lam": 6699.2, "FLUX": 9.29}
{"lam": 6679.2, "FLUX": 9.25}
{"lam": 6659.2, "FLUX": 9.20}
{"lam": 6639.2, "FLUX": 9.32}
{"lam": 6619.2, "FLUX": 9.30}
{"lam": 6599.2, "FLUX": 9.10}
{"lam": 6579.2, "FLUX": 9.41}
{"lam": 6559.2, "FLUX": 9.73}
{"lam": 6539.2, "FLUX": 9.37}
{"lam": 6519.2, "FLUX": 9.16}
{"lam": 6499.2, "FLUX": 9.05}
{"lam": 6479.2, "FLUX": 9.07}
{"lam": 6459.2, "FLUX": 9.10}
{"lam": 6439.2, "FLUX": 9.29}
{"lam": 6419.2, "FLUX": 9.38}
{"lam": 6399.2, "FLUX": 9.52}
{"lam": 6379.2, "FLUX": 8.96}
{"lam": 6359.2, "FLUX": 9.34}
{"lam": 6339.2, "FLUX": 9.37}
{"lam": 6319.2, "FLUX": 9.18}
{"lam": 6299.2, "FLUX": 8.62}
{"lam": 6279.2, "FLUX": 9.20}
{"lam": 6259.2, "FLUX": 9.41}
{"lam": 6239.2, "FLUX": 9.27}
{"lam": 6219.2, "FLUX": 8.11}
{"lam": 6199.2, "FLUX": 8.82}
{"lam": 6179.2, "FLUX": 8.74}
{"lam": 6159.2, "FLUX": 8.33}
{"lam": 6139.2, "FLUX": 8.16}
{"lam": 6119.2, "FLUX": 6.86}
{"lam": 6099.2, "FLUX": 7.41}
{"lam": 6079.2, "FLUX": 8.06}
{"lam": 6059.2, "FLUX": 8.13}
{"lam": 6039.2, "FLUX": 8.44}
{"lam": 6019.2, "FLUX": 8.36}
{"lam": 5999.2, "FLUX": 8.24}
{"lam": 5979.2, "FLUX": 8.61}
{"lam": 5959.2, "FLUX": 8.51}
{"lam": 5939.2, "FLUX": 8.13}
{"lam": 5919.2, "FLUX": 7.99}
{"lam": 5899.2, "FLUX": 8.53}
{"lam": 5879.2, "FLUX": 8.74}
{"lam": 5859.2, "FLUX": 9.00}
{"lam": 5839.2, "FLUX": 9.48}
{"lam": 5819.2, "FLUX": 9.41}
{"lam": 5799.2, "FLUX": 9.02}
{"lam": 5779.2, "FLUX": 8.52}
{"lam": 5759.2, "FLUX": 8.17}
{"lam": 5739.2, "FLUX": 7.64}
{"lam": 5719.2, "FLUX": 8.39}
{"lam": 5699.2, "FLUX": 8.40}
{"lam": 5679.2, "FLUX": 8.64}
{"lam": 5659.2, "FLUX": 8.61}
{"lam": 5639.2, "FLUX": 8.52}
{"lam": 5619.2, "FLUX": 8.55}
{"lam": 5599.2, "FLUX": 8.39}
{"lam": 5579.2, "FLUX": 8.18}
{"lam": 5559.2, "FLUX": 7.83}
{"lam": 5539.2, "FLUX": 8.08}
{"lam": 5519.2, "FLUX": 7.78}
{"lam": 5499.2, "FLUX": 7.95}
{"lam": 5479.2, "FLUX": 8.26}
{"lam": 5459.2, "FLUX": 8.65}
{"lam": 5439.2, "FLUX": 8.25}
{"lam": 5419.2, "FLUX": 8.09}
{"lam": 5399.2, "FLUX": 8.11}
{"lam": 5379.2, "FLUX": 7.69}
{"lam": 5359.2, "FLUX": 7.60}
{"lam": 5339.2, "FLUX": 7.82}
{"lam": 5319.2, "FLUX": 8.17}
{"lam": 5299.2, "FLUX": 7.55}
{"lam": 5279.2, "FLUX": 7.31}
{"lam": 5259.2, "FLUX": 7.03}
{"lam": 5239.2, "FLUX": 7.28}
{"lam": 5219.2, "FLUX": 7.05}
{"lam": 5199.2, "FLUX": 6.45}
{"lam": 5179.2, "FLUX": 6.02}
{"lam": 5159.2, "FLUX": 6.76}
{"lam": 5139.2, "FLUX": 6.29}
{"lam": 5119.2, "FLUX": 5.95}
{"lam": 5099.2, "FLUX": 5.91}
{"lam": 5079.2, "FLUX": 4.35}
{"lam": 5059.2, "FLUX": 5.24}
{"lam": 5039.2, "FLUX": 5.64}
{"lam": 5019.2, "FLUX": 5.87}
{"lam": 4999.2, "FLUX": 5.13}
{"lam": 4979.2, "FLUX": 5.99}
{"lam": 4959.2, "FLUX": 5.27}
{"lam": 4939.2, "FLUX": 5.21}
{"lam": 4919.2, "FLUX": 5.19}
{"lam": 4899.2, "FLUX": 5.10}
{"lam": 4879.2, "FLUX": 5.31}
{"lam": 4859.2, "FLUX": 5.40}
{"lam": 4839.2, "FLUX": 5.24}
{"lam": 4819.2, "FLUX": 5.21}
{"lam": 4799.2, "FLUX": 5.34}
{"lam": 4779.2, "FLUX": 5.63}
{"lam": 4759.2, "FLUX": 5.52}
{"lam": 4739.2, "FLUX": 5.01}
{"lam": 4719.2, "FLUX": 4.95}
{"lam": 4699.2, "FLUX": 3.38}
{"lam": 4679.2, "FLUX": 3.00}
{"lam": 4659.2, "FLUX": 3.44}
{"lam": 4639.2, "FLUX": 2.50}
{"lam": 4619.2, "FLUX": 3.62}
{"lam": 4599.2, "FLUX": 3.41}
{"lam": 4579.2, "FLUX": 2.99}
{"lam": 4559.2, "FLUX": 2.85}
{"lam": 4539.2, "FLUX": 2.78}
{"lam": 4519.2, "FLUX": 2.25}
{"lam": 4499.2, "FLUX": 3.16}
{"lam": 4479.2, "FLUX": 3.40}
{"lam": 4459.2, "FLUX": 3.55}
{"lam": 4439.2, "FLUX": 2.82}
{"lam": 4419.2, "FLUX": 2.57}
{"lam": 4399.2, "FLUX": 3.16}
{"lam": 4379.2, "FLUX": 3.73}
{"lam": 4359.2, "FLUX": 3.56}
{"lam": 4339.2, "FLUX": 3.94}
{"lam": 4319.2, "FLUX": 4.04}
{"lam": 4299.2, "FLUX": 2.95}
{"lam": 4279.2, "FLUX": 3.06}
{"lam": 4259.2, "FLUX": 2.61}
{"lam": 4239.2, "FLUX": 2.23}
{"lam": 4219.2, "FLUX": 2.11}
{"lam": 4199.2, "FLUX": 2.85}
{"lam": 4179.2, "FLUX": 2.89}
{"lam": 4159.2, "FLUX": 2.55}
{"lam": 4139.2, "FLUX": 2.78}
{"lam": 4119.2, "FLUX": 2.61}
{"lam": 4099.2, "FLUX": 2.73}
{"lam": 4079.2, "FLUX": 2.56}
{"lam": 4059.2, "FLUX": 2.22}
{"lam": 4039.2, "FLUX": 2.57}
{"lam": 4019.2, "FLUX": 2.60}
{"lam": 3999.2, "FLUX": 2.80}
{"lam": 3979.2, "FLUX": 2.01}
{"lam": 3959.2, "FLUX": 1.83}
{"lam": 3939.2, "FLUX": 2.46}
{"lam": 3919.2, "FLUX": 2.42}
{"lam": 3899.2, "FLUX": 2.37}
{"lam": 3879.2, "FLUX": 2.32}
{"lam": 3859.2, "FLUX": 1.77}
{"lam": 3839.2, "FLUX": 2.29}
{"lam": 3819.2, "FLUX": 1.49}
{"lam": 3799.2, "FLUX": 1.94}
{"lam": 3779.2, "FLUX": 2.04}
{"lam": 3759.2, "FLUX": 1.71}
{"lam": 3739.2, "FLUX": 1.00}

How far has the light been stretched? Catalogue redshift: 0.181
